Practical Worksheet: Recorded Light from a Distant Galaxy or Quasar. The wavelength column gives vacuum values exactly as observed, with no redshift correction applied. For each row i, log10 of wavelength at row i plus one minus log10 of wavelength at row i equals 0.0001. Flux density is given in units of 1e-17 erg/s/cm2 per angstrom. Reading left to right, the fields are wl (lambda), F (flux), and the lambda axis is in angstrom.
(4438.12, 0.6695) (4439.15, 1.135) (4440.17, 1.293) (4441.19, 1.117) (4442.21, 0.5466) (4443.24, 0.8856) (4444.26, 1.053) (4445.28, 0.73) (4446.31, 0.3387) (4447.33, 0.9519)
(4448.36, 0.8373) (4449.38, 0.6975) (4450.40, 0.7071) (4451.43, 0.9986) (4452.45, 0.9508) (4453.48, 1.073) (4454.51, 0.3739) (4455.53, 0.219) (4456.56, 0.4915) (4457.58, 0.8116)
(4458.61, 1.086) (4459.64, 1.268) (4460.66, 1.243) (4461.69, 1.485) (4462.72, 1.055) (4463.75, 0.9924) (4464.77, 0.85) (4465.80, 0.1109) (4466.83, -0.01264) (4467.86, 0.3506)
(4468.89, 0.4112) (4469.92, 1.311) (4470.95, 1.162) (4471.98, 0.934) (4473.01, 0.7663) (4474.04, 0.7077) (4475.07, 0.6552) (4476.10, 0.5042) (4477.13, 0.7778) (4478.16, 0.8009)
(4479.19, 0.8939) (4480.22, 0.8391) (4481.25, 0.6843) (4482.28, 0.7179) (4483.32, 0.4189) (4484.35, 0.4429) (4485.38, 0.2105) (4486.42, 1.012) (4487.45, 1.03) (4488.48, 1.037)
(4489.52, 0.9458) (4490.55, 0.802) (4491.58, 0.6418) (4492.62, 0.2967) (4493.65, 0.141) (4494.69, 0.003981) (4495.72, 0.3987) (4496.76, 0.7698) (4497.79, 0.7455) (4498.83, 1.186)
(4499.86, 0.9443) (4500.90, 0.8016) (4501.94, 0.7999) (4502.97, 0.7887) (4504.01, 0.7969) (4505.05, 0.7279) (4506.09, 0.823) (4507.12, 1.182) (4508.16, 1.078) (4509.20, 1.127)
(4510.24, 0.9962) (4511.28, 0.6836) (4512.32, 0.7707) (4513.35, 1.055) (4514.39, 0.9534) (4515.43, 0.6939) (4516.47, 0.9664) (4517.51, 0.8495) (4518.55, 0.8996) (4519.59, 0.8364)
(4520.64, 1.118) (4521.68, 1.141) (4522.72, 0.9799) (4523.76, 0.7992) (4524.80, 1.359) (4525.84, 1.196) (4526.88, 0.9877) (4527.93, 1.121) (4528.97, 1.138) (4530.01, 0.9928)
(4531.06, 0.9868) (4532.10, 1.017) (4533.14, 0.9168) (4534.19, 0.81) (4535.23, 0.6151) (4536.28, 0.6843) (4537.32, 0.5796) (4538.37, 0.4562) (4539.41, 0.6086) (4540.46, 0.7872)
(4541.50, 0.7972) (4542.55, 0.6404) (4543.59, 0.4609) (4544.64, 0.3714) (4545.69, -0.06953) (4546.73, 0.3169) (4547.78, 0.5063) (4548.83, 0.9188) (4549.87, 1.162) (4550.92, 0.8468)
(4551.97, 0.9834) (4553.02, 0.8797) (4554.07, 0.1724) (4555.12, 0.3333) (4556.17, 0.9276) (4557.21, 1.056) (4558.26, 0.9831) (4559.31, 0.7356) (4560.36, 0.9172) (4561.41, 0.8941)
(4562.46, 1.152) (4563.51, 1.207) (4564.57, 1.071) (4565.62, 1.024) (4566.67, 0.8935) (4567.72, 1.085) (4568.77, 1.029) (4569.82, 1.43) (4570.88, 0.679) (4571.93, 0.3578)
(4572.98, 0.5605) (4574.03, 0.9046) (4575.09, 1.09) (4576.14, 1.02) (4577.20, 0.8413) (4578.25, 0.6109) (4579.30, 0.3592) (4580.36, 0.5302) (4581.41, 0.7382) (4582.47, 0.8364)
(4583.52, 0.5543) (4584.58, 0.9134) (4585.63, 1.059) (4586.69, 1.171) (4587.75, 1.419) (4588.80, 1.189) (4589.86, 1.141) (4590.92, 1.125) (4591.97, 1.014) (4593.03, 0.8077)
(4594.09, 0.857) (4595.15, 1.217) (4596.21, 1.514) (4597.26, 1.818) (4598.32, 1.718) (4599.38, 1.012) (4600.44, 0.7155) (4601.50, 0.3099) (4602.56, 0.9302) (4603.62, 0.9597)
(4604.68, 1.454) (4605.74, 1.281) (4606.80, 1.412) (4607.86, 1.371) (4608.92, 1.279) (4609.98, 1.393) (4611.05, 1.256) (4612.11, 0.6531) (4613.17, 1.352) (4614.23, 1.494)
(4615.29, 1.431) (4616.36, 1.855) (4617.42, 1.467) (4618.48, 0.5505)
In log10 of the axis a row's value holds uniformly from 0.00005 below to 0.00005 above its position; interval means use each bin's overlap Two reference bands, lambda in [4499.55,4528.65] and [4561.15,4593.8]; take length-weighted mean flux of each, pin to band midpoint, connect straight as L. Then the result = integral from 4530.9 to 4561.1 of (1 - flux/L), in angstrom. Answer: 7.6 angstrom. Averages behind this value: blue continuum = 0.947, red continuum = 0.926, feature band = 0.702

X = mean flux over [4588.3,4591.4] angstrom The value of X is 1.15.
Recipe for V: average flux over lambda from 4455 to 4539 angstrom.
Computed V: 0.813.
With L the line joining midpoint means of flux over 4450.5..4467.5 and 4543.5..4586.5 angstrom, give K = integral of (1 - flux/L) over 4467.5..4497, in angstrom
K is 4.6 angstrom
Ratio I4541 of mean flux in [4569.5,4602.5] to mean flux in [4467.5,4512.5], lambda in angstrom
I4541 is 1.26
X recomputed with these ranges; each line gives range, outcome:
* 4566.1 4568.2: 0.989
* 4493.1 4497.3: 0.331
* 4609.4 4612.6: 1.11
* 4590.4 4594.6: 0.952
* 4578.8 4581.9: 0.542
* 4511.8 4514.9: 0.929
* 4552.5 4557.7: 0.672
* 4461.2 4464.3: 1.17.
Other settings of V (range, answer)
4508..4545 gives 0.874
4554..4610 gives 0.986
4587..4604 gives 1.11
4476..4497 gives 0.637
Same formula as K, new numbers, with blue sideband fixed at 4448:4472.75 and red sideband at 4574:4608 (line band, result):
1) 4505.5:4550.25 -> 3.6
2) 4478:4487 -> 1.9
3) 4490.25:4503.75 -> 3.6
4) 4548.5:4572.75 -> 1.9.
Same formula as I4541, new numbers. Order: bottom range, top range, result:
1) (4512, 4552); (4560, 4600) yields 1.20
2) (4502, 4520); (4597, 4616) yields 1.35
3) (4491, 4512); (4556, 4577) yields 1.27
